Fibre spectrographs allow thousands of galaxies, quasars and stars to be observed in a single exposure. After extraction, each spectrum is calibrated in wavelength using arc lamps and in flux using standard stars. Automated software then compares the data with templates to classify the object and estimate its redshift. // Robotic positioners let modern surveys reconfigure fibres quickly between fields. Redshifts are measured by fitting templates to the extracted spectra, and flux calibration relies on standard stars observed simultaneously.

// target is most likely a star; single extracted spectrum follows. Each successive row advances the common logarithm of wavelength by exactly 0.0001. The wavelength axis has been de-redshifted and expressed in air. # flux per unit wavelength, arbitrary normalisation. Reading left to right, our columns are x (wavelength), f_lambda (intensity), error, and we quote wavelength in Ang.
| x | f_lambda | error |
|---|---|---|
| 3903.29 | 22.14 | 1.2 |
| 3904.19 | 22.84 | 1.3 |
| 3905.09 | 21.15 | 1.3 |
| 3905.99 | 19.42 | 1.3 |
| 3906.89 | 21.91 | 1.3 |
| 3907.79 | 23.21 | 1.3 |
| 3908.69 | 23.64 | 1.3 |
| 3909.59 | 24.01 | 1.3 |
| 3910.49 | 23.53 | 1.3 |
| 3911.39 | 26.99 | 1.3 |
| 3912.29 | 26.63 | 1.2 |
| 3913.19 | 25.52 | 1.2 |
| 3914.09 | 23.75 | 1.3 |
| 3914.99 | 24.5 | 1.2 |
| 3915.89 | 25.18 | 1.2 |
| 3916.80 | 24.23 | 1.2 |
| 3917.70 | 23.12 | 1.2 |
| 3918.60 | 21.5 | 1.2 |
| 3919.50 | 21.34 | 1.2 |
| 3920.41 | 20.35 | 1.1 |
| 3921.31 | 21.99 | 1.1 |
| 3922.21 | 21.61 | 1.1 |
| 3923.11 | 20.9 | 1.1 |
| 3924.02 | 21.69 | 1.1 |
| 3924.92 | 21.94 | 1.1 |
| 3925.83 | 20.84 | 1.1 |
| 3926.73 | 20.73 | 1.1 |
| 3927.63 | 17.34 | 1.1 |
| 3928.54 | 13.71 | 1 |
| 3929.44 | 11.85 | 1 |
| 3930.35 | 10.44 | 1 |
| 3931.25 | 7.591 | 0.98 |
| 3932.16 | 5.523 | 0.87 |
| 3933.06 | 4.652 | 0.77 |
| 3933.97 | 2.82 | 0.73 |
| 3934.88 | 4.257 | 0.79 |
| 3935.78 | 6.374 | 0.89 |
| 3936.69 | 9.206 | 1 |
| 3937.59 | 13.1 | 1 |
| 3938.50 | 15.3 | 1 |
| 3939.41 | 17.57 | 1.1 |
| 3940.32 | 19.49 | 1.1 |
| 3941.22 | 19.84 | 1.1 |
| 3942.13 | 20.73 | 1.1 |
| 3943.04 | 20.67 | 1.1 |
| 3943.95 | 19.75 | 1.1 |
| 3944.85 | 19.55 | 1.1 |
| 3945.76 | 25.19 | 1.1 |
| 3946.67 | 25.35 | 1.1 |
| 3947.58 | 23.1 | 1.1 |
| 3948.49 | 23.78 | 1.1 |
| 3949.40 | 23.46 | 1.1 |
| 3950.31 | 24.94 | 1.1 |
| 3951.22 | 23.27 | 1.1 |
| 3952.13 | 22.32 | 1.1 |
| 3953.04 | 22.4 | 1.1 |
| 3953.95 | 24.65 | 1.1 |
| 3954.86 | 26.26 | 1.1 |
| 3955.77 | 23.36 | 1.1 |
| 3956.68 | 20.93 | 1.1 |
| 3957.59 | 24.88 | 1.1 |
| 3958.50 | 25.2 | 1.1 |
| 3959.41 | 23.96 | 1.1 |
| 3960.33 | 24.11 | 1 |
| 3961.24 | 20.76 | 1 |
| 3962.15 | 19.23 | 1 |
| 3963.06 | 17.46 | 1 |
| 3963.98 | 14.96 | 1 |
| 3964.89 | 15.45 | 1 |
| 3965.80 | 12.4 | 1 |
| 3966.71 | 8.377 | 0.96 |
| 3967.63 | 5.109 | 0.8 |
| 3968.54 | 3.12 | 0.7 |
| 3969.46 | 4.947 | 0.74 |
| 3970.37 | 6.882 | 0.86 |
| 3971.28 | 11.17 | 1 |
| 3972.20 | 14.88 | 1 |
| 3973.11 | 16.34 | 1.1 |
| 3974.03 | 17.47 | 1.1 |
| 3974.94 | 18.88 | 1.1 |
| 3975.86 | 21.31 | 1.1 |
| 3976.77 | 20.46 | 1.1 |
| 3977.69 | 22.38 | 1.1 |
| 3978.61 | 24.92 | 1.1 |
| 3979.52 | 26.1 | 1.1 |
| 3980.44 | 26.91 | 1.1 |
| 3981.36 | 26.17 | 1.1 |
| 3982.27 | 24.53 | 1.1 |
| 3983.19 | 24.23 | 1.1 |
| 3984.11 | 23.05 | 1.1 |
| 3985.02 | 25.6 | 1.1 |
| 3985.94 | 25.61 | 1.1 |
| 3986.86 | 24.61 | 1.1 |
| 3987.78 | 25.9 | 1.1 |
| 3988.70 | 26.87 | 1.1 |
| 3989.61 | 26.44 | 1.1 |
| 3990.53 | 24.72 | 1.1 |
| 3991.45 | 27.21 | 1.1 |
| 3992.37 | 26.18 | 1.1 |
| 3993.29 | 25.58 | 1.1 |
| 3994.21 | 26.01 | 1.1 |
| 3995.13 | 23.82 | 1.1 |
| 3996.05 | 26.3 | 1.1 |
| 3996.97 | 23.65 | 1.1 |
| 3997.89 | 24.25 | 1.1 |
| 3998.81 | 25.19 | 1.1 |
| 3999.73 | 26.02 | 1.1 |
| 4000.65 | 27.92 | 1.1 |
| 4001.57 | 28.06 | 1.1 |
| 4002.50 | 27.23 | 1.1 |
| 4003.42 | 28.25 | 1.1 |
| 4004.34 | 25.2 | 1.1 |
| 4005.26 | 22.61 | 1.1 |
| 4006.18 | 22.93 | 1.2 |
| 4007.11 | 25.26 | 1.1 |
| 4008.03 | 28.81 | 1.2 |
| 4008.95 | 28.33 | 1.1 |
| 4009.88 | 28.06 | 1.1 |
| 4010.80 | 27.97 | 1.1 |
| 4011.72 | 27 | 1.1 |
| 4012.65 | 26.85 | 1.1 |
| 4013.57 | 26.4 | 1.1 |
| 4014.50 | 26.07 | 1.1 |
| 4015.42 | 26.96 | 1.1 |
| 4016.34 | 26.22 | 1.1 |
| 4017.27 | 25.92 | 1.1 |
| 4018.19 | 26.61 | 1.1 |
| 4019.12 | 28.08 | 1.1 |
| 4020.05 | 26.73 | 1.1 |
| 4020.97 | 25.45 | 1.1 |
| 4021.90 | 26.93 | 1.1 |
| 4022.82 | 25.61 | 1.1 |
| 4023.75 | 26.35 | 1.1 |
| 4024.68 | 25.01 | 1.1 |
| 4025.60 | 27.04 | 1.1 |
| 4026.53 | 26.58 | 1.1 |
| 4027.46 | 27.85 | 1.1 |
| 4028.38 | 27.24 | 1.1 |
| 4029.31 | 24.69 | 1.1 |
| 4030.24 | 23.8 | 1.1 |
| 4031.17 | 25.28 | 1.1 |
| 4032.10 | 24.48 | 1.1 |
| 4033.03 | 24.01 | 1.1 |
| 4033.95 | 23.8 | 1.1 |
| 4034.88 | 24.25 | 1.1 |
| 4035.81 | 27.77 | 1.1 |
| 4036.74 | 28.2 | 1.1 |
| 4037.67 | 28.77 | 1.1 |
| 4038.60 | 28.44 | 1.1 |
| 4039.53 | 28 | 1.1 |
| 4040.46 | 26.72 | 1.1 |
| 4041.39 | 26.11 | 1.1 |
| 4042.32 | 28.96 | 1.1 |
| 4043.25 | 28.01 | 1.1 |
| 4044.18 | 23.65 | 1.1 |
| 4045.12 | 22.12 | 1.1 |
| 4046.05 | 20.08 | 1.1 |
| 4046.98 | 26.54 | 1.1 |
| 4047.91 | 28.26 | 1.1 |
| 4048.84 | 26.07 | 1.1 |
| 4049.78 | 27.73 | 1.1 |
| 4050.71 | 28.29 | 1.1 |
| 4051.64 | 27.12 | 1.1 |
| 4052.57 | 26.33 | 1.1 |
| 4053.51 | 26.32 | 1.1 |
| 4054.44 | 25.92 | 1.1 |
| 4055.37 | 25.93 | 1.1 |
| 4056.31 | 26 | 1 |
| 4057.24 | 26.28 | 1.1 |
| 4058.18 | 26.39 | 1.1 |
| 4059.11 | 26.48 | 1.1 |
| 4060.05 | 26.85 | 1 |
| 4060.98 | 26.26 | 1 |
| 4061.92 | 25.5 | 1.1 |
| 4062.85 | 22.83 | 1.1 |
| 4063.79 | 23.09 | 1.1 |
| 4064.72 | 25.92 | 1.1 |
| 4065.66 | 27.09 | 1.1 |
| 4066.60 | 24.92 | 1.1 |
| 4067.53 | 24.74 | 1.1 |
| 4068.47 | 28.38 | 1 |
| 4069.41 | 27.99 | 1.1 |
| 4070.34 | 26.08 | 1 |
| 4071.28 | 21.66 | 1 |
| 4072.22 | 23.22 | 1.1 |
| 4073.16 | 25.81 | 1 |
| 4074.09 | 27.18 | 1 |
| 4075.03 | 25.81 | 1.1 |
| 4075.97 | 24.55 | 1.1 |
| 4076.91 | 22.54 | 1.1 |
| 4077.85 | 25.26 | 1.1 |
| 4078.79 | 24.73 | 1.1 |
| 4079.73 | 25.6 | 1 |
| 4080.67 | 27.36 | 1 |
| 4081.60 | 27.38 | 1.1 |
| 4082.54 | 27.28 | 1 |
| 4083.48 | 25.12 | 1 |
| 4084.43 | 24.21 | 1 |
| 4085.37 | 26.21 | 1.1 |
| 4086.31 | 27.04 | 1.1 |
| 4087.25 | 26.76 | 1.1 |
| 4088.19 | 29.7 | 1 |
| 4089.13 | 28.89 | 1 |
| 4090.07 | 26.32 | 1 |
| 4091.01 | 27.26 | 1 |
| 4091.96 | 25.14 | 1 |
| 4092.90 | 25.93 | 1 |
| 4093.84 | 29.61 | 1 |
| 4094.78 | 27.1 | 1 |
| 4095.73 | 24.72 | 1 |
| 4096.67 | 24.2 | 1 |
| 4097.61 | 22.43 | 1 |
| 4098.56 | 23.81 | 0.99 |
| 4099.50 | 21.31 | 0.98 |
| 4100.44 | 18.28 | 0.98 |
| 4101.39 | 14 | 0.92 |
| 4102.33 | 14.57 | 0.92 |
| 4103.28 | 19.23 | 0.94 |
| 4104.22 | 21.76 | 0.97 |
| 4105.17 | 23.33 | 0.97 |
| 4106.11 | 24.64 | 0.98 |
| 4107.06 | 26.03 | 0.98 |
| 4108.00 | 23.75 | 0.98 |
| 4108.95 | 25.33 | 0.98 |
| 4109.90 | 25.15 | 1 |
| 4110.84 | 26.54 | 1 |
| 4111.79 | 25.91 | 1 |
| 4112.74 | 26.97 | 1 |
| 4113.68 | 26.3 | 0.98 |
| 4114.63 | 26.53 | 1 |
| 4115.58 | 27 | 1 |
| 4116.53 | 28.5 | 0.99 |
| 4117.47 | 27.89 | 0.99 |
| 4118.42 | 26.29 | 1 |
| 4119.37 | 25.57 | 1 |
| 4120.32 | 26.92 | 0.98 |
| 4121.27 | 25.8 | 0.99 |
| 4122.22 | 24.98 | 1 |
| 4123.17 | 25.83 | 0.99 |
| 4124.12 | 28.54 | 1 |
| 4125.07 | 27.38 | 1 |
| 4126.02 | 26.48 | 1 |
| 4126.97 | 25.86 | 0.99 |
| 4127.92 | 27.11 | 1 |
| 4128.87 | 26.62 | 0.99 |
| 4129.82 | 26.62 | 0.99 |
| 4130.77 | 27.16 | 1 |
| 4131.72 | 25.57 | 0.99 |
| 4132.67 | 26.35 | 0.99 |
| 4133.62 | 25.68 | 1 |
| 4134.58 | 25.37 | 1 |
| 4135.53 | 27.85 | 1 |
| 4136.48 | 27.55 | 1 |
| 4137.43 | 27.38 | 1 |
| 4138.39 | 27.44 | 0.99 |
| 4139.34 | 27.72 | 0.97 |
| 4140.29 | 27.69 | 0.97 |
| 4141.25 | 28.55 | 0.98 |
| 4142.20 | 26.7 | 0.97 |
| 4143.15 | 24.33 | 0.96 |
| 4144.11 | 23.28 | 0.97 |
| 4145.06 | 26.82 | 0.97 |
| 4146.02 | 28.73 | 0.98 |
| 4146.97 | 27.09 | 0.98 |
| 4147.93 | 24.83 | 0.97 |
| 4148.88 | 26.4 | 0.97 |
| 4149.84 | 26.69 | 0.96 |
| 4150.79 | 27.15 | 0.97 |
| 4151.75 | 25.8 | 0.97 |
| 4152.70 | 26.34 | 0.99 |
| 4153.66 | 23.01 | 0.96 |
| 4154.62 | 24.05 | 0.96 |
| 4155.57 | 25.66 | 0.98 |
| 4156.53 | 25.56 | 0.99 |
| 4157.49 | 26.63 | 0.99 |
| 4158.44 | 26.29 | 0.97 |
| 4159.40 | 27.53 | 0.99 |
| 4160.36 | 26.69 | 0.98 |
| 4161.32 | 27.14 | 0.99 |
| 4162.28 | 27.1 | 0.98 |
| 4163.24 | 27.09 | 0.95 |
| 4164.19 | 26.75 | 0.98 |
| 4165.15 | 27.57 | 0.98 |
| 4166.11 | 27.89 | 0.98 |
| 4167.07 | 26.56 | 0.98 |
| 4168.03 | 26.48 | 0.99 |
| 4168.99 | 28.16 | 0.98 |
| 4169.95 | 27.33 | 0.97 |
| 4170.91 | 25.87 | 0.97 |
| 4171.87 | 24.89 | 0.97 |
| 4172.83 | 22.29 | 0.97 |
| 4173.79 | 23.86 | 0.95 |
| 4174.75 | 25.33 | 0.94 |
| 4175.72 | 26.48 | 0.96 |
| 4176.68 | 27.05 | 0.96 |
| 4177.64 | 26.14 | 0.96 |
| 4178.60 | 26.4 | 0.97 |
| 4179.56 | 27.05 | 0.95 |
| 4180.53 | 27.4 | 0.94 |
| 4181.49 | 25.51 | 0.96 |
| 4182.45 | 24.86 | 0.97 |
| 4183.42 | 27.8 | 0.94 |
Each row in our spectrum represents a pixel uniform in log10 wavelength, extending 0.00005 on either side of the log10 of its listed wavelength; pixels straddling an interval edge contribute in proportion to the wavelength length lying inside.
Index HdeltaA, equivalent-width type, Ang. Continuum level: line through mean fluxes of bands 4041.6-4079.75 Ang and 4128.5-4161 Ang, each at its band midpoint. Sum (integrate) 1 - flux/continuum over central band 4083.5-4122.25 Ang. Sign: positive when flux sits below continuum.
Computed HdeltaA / 1.6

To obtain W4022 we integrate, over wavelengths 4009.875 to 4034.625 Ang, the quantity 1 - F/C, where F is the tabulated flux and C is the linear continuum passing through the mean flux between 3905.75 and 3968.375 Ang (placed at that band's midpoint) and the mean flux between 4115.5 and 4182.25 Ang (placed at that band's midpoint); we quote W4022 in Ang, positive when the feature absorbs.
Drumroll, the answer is -4.53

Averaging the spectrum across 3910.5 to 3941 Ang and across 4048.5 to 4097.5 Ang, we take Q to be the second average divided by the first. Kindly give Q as 1.49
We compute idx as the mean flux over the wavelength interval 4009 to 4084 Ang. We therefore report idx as 26.1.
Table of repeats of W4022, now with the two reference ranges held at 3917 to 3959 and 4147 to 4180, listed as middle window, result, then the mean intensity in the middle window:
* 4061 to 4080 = -1.72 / 25.2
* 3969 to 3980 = 1.51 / 17.2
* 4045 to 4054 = -1.47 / 26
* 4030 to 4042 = -2.34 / 26.2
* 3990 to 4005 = -3.85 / 25.9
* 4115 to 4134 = -1.32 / 26.6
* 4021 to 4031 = -2.07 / 26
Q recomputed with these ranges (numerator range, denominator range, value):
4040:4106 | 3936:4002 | 1.20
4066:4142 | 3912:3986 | 1.36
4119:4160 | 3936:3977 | 1.43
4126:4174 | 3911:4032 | 1.22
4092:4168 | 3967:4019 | 1.10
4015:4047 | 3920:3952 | 1.52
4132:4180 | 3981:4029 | 1.01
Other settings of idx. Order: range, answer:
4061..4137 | 25.4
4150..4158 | 25.6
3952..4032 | 23.2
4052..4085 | 25.6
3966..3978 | 13.1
